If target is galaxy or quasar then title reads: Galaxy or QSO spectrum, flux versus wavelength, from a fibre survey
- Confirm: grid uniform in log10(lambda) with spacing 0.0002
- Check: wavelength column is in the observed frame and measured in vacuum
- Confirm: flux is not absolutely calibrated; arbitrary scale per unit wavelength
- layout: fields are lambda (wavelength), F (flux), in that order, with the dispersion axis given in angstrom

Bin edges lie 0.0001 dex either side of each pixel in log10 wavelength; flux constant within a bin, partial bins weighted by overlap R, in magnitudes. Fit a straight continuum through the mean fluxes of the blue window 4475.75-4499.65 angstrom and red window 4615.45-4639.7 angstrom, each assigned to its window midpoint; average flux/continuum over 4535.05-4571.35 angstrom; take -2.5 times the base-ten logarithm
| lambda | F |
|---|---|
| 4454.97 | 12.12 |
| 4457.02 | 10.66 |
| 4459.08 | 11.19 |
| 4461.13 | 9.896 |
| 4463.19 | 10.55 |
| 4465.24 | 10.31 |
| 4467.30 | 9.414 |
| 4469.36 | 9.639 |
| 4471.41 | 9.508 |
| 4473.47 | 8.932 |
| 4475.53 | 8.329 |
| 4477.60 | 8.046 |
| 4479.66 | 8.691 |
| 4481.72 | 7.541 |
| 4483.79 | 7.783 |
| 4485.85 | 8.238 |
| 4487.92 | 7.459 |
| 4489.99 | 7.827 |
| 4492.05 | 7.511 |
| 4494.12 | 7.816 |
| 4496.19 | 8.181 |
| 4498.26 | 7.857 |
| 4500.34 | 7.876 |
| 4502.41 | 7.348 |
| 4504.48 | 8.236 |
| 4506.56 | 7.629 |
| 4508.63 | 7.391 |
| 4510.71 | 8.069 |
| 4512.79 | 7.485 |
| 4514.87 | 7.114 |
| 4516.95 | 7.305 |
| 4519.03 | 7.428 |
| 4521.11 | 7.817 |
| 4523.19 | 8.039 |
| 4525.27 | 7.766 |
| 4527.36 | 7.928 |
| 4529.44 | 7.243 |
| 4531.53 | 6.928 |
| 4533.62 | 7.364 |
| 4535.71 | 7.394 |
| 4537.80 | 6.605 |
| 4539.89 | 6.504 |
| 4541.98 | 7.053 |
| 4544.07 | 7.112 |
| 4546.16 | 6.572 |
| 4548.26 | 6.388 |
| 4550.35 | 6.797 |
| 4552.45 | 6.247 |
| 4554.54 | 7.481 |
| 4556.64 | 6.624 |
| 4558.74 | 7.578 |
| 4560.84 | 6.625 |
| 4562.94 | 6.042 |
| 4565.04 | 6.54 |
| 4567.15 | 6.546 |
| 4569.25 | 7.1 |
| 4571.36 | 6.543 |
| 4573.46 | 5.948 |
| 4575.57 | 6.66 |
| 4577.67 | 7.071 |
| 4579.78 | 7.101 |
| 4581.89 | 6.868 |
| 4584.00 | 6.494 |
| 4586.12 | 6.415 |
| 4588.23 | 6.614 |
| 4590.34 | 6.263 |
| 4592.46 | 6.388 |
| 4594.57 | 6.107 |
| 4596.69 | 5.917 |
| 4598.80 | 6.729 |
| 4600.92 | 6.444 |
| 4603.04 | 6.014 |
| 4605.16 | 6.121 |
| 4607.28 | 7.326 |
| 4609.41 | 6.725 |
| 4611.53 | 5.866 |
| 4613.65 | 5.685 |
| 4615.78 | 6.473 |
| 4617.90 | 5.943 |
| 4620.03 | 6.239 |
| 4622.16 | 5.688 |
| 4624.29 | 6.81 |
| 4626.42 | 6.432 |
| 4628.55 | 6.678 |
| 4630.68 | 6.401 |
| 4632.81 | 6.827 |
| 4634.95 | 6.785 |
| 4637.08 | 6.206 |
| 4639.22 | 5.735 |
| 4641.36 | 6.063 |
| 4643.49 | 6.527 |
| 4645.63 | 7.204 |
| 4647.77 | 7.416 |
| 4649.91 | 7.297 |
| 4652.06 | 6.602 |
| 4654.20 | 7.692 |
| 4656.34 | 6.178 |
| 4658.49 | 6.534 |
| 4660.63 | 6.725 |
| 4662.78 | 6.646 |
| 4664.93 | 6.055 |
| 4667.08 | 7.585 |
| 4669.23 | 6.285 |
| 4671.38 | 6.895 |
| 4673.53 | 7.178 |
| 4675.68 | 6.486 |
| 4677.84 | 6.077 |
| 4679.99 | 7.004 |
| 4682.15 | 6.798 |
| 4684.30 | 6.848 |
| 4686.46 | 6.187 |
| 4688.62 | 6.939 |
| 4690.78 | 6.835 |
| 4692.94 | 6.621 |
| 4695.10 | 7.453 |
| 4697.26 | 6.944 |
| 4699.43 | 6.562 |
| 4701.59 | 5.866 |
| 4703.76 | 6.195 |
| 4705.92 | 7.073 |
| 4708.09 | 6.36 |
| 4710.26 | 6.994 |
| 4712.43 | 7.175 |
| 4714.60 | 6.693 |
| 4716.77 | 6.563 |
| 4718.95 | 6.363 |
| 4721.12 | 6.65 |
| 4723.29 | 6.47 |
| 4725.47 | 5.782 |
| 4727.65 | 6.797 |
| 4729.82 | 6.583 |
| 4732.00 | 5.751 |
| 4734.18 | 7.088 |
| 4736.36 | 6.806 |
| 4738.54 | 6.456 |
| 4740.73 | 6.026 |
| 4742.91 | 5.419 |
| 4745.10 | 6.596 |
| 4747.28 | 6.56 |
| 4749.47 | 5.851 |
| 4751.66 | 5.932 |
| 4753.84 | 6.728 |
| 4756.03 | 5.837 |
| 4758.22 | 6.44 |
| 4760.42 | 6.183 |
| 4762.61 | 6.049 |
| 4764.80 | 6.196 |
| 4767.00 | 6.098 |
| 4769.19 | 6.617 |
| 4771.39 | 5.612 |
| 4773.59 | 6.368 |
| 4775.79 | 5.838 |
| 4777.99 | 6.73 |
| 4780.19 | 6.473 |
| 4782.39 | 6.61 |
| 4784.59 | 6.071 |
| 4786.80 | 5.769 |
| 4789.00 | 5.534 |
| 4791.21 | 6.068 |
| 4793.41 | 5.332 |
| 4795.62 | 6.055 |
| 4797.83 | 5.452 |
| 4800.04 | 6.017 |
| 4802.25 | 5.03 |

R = 0.07 mag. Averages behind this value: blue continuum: 7.92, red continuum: 6.36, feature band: 6.76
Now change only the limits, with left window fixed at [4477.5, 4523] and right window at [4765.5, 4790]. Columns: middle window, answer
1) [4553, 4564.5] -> 0.09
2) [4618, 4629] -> 0.12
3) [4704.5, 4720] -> -0.03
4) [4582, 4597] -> 0.14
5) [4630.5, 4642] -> 0.10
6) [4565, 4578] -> 0.11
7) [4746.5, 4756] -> 0.02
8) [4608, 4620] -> 0.15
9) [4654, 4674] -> 0.01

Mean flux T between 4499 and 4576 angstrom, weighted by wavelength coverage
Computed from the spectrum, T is 7.12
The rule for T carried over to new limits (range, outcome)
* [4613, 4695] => 6.61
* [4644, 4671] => 6.84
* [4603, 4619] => 6.28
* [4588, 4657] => 6.47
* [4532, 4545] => 7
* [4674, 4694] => 6.66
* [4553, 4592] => 6.68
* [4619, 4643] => 6.36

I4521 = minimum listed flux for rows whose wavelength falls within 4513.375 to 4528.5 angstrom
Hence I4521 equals 7.114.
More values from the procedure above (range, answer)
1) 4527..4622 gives 5.685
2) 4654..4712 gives 5.866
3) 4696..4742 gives 5.751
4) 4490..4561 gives 6.247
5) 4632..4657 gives 5.735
